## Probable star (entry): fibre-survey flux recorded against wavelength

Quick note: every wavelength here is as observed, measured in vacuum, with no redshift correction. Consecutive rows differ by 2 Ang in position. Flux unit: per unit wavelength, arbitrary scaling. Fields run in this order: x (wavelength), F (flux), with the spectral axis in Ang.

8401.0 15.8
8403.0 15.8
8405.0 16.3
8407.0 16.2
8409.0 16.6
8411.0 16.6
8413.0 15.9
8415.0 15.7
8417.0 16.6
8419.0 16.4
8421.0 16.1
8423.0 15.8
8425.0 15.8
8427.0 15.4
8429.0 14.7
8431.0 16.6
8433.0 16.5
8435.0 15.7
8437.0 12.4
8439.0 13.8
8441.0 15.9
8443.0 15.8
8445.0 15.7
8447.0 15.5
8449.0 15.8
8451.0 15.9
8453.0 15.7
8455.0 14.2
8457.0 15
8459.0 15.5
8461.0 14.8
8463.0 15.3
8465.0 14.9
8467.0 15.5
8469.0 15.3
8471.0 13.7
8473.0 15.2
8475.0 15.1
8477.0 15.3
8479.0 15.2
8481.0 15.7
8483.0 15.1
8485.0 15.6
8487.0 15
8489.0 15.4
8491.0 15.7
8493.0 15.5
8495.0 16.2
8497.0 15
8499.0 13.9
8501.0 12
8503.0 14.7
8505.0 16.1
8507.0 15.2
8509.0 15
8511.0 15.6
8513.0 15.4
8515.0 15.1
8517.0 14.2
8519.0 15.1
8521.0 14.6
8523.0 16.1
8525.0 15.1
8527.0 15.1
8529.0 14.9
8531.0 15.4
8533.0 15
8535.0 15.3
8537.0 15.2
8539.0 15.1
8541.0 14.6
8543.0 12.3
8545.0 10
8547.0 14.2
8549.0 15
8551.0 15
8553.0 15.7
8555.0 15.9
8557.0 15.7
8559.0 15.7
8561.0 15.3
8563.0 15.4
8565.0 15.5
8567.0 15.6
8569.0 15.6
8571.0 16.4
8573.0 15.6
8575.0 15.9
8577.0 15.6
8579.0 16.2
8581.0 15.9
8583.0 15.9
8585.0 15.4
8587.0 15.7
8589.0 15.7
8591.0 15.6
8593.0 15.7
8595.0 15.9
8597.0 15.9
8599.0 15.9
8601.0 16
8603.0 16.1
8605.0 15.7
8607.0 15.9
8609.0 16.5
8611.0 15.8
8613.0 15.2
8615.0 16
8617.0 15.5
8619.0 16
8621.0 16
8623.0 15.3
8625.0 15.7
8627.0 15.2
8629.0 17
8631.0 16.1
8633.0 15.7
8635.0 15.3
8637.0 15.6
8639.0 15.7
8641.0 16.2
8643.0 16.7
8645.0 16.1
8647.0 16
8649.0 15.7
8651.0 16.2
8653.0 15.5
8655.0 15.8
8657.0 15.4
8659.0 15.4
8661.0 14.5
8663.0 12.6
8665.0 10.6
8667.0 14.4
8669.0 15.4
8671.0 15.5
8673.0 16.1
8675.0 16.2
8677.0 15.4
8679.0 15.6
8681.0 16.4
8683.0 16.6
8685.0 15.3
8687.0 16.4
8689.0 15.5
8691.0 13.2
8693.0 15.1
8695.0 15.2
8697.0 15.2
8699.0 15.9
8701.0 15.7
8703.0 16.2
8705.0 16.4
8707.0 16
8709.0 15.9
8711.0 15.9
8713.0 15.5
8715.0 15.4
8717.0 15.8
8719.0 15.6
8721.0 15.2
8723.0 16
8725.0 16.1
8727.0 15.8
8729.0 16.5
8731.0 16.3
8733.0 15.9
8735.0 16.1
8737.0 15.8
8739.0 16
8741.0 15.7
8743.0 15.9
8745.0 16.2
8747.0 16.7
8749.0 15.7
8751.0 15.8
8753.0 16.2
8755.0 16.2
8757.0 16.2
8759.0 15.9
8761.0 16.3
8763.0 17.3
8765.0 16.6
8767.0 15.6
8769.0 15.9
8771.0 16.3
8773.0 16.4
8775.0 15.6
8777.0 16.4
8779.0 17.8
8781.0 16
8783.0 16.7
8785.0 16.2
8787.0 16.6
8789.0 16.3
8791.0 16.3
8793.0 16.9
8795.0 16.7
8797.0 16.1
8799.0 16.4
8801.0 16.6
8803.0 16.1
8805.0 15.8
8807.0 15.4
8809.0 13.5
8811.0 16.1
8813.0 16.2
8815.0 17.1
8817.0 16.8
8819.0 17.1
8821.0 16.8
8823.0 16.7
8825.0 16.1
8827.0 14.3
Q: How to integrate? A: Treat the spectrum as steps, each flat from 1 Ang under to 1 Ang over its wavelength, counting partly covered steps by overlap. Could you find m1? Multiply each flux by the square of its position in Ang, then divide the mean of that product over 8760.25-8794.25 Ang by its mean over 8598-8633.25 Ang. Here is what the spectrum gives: 1.1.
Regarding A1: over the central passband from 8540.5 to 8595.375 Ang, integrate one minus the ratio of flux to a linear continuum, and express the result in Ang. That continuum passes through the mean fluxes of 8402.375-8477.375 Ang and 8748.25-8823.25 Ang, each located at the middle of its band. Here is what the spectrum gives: 1.9 Ang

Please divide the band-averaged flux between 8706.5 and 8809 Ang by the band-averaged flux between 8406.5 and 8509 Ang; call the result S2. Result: 1.05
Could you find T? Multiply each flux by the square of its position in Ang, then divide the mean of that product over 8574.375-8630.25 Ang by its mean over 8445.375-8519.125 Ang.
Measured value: 1.08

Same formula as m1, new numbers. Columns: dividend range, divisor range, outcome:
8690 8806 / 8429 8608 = 1.11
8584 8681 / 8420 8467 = 1.06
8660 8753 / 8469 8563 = 1.09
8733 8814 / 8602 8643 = 1.06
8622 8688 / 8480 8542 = 1.06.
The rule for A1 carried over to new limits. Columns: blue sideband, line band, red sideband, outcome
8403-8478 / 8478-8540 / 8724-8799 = 2.1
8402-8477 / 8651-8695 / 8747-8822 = 2.5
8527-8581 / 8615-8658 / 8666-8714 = -1.2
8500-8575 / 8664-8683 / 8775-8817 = 0.6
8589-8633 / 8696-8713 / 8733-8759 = 0.1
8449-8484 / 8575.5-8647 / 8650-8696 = -3.3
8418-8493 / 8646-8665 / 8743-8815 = 1.1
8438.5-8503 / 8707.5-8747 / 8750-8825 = 0.4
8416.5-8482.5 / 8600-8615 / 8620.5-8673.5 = -0.5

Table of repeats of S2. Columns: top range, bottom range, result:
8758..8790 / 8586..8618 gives 1.03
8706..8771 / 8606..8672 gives 1.03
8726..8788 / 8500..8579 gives 1.08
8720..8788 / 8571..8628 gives 1.02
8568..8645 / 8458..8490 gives 1.05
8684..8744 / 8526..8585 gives 1.04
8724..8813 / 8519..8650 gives 1.04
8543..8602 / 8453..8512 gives 1.02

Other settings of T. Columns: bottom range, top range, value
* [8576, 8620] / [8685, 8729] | 1.01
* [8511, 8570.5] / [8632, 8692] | 1.06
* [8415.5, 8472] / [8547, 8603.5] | 1.05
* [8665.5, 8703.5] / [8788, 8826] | 1.08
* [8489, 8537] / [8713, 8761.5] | 1.12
